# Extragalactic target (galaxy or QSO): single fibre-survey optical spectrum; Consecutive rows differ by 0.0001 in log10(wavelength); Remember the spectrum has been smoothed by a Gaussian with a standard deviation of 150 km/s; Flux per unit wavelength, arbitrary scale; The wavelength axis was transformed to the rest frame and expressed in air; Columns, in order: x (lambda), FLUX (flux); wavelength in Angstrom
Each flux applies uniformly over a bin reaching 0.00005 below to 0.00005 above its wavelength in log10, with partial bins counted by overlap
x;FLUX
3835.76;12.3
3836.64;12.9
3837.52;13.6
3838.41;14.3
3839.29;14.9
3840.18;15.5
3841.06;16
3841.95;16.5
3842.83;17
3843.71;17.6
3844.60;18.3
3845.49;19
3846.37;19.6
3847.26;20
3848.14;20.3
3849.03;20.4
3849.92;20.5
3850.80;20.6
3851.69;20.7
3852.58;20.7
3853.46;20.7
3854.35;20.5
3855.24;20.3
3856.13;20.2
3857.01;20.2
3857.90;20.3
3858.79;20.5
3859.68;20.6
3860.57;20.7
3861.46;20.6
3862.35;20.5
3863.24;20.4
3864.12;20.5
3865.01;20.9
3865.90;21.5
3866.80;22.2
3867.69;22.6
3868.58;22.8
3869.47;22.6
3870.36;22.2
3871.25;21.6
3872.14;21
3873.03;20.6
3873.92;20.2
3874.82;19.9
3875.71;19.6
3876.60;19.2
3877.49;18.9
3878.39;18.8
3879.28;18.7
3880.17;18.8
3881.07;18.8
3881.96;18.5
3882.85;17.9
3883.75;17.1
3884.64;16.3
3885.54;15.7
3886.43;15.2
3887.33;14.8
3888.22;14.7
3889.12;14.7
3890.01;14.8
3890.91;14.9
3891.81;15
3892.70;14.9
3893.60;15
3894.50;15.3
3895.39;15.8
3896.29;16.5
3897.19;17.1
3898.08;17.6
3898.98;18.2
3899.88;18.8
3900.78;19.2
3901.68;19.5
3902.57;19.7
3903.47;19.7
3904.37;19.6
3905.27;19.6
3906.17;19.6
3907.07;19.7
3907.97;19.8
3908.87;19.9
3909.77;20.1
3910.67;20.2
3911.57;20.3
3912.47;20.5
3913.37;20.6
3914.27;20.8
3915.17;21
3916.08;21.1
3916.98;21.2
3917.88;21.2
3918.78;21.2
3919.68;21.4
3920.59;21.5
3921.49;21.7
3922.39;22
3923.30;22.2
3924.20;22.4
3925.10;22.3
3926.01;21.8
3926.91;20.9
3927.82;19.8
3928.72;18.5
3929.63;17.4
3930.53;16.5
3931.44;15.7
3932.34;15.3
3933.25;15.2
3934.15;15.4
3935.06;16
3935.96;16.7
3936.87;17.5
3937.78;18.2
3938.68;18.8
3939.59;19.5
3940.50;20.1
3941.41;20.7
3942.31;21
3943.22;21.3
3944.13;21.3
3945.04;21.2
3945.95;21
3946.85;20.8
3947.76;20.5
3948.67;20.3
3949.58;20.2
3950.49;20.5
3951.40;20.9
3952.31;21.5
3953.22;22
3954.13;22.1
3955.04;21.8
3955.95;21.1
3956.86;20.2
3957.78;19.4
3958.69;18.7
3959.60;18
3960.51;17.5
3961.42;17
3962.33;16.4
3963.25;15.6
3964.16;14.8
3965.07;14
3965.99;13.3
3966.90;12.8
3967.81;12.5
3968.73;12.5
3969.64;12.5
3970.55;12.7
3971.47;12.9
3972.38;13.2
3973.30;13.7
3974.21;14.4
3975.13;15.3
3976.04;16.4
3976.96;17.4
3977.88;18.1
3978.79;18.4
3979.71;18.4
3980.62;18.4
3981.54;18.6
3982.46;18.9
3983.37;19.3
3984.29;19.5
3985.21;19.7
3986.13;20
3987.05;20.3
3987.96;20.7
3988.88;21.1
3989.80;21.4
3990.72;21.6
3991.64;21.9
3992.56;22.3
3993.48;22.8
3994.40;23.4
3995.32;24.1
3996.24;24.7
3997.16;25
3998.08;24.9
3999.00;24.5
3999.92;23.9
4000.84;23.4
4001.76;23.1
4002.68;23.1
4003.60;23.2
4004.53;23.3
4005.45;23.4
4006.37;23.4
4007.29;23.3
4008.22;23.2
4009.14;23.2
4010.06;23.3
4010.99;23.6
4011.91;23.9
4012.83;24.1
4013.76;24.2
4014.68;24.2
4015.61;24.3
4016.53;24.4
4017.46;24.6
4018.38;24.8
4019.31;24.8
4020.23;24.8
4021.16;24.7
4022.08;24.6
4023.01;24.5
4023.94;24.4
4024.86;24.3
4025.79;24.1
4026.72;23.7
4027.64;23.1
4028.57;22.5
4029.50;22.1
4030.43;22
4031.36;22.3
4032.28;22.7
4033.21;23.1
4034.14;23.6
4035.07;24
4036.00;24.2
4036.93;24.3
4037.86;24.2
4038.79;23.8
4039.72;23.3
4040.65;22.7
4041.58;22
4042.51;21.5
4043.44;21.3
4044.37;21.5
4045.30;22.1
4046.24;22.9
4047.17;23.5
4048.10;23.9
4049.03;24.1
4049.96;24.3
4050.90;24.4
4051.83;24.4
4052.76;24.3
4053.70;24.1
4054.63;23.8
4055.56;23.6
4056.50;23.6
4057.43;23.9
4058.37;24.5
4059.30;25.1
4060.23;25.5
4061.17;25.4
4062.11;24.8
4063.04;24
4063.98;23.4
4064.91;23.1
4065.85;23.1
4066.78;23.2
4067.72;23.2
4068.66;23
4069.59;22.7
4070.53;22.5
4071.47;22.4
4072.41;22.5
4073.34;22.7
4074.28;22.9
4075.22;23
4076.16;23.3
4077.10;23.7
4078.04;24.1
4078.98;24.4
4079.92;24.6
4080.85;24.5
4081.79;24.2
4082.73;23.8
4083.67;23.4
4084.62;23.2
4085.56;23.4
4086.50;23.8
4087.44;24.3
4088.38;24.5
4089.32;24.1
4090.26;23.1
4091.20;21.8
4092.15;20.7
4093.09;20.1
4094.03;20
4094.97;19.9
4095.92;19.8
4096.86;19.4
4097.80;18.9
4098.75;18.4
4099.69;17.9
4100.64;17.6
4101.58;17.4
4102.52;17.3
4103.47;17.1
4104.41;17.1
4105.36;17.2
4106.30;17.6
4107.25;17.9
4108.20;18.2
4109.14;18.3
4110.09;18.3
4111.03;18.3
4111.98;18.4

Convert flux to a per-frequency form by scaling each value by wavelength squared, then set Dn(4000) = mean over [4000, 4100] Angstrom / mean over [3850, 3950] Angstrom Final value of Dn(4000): 1.30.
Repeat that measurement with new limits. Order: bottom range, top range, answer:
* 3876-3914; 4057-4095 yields 1.43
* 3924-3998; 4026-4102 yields 1.28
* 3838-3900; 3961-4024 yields 1.17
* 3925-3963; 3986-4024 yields 1.26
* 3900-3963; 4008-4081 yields 1.26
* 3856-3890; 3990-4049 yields 1.30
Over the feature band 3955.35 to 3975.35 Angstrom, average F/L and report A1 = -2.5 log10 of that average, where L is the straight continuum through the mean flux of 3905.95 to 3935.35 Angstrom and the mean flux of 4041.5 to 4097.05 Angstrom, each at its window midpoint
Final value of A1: 0.32 mag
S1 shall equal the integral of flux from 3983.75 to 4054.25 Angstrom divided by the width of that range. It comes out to 23.3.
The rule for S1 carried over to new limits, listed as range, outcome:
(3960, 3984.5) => 15.7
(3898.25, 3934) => 19.8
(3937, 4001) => 19.1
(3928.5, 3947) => 18.4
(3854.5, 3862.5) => 20.4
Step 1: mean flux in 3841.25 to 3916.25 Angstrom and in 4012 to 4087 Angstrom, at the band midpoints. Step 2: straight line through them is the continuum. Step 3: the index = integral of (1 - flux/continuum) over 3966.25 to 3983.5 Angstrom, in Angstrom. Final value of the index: 4.92 Angstrom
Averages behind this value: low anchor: 19.1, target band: 15.5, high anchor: 23.6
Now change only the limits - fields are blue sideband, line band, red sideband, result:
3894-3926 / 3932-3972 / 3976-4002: 5.04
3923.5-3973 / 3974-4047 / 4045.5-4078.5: -4.27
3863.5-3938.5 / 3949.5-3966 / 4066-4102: 0.95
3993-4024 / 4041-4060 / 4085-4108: -1.23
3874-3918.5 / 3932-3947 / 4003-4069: 0.87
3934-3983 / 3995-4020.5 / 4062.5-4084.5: -4.72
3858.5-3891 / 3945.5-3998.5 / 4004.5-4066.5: 7.69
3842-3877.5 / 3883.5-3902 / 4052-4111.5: 3.96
